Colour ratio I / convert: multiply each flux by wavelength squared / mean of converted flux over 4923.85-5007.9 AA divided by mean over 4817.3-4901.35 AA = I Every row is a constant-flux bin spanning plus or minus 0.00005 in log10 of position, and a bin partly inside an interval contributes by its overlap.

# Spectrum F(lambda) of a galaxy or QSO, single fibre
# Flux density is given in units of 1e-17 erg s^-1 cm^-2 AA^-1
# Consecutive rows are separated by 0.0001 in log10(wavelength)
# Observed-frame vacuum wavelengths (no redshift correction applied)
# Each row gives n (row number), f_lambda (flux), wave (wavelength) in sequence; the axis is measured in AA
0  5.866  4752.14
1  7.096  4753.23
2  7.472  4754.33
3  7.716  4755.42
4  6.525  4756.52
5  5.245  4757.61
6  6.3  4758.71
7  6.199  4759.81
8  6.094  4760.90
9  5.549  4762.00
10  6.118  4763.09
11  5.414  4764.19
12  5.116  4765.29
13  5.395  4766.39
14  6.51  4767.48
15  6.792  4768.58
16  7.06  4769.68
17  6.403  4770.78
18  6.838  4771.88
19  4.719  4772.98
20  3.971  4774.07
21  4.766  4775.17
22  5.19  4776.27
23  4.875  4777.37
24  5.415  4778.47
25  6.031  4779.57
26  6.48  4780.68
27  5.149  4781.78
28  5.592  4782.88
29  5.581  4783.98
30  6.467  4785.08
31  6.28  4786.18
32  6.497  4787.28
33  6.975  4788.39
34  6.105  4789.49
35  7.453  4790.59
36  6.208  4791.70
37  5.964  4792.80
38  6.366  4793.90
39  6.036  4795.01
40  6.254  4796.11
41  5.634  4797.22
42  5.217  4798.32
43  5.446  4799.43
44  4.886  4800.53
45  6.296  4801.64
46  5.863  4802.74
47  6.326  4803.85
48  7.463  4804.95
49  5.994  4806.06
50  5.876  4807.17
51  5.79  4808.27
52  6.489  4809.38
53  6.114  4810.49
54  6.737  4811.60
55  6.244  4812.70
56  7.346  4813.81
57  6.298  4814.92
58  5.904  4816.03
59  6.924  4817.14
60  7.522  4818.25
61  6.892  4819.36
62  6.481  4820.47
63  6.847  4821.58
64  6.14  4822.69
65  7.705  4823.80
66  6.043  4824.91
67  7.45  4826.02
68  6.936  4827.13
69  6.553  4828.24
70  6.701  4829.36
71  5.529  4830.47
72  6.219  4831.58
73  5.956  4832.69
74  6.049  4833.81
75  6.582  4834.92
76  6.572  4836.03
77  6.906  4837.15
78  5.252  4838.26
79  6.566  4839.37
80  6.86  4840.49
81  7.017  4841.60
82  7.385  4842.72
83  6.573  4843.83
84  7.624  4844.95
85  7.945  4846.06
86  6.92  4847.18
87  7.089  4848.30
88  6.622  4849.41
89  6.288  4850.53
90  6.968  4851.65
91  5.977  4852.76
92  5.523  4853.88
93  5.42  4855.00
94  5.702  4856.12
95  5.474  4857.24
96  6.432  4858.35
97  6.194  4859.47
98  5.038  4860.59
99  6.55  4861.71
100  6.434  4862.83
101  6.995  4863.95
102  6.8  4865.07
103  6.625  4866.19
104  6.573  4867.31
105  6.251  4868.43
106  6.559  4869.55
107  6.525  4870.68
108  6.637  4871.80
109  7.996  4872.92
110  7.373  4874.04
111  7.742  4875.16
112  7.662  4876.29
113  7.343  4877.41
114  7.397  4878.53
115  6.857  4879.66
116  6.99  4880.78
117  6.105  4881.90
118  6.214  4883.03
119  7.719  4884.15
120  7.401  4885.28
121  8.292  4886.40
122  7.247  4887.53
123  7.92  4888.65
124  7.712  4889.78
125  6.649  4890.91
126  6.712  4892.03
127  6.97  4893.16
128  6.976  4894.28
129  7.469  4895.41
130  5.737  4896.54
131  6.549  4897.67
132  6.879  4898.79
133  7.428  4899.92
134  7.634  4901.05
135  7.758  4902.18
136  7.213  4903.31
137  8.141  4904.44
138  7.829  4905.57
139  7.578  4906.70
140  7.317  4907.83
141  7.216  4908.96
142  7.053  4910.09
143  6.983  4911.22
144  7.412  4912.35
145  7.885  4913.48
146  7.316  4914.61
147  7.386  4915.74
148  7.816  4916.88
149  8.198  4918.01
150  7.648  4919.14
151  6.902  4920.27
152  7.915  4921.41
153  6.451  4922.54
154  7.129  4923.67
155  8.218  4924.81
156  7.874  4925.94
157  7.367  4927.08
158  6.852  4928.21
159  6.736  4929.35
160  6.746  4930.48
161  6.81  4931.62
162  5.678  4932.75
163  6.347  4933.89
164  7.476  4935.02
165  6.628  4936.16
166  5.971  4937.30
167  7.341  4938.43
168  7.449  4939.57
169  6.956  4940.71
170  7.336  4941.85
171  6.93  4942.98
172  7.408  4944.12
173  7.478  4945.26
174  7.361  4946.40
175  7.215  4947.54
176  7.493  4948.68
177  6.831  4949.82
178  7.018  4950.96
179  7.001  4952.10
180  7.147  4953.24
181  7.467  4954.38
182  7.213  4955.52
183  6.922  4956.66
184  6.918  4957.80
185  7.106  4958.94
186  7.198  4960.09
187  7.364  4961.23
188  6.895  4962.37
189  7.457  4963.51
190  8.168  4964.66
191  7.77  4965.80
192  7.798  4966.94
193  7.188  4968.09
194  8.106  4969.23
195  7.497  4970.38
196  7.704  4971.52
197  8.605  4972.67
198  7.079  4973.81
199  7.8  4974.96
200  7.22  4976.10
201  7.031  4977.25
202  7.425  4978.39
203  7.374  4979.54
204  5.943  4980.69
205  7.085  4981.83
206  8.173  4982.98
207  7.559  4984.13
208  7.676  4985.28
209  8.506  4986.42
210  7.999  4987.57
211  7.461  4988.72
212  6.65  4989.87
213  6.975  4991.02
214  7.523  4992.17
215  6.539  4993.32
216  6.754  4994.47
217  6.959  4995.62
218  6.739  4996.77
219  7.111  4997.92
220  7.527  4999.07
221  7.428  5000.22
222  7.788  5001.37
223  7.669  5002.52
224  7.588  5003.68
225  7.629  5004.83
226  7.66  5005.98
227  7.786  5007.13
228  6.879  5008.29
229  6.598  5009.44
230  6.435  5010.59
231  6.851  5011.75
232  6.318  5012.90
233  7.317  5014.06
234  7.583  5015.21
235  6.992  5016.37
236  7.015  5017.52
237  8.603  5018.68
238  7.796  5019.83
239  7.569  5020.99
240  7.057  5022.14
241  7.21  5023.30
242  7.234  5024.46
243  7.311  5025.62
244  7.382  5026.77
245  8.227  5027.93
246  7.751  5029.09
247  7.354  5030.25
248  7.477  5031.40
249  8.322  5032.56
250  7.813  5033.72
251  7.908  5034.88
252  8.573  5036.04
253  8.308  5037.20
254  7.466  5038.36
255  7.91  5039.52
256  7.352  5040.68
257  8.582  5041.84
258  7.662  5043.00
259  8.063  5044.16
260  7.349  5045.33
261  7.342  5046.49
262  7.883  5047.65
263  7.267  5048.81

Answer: 1.13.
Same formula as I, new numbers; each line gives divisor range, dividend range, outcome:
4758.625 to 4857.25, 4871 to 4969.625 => 1.21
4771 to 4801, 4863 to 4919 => 1.30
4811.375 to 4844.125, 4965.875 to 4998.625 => 1.19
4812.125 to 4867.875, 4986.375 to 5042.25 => 1.22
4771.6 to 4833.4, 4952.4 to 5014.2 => 1.28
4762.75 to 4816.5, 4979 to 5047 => 1.36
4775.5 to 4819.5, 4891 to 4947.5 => 1.23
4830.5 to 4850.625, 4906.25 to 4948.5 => 1.12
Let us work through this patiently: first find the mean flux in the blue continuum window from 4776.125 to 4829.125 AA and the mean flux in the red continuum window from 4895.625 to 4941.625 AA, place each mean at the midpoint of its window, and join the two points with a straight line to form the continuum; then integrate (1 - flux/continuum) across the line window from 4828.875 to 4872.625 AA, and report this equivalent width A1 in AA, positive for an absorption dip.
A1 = 1.3 AA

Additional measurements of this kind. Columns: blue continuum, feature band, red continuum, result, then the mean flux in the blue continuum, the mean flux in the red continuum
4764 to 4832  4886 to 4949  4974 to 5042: -3.2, 6.16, 7.43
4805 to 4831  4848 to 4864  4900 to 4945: 1.6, 6.56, 7.26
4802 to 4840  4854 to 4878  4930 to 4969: 0.5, 6.48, 7.13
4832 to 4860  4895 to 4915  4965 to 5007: -1.2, 6.48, 7.44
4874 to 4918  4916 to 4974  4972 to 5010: 0.5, 7.29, 7.36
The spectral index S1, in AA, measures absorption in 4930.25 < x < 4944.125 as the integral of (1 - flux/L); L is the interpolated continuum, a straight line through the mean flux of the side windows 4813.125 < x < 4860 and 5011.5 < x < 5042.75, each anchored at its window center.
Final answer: 0.6 AA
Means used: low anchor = 6.56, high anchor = 7.61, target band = 6.83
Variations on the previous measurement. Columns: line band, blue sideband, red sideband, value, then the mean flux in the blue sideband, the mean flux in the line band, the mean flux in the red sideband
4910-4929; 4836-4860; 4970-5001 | -1.34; 6.51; 7.44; 7.35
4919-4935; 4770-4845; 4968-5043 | -0.15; 6.24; 7.05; 7.47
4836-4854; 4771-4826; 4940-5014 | -0.86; 6.13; 6.74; 7.3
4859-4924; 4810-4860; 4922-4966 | -2.70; 6.55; 7.13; 7.12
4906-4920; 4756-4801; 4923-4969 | -1.14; 5.88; 7.48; 7.16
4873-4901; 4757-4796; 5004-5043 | -2.21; 5.92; 7.16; 7.53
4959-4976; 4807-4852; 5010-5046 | -0.70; 6.64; 7.59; 7.57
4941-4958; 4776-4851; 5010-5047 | -0.14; 6.37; 7.19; 7.57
